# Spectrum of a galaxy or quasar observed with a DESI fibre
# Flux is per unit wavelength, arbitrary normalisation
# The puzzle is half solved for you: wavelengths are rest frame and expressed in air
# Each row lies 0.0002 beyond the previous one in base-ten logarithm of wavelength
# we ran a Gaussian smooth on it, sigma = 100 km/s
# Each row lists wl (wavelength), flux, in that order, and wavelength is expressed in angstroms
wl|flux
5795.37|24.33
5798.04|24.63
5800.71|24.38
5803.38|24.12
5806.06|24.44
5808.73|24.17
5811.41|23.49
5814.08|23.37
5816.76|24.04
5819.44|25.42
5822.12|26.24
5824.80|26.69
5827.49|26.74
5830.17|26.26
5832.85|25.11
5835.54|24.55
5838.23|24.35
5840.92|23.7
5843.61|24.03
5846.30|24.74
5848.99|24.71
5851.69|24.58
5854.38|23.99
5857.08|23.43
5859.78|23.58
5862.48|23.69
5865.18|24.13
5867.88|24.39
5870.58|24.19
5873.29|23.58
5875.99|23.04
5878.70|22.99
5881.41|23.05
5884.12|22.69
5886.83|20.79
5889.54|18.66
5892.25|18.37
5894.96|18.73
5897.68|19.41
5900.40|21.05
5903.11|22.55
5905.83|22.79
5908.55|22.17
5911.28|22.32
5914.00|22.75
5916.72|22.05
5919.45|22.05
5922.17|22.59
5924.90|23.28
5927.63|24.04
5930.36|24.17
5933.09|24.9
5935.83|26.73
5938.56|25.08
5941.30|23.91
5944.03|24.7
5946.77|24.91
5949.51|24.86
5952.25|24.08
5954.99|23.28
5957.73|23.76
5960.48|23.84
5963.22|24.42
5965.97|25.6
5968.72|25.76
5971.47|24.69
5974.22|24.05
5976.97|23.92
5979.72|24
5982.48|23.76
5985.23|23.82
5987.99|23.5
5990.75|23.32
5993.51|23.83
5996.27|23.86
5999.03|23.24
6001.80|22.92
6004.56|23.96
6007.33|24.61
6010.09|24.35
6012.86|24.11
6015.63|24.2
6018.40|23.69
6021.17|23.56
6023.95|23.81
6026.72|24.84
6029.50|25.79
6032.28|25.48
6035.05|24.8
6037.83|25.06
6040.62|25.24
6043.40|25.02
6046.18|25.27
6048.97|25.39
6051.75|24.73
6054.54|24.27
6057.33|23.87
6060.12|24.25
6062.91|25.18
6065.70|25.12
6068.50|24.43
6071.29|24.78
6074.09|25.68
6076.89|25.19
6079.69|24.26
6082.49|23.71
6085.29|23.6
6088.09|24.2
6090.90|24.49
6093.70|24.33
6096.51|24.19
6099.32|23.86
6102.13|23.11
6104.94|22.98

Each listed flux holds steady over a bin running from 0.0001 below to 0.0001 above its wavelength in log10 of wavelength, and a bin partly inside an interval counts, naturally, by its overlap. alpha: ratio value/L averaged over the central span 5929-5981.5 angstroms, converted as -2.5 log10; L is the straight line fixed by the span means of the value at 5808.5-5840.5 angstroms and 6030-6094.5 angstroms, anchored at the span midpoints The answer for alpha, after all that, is 0.01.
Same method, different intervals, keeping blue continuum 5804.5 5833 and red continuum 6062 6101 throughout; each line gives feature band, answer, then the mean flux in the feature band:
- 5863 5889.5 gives 0.09 mag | 23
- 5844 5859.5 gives 0.03 mag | 24.2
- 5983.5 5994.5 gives 0.05 mag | 23.6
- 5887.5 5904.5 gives 0.25 mag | 19.9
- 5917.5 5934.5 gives 0.06 mag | 23.5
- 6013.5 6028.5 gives 0.02 mag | 24.1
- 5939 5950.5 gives 0.01 mag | 24.6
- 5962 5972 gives -0.02 mag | 25.1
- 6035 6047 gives -0.02 mag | 25.1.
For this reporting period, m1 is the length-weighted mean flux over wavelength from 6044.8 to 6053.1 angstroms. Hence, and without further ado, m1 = 25.1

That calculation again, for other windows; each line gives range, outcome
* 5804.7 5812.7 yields 24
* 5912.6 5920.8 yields 22.3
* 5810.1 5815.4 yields 23.5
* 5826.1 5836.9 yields 25.7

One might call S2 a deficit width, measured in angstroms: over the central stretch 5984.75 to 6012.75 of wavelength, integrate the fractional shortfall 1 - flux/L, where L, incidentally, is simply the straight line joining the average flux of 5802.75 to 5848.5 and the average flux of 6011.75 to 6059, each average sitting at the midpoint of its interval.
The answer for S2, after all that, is 1.0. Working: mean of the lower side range 24.8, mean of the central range 23.8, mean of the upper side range 24.7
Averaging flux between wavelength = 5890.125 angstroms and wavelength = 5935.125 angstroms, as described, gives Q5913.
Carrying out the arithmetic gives 22.1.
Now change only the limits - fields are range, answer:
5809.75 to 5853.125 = 24.9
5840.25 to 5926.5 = 22.6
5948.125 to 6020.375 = 24.1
